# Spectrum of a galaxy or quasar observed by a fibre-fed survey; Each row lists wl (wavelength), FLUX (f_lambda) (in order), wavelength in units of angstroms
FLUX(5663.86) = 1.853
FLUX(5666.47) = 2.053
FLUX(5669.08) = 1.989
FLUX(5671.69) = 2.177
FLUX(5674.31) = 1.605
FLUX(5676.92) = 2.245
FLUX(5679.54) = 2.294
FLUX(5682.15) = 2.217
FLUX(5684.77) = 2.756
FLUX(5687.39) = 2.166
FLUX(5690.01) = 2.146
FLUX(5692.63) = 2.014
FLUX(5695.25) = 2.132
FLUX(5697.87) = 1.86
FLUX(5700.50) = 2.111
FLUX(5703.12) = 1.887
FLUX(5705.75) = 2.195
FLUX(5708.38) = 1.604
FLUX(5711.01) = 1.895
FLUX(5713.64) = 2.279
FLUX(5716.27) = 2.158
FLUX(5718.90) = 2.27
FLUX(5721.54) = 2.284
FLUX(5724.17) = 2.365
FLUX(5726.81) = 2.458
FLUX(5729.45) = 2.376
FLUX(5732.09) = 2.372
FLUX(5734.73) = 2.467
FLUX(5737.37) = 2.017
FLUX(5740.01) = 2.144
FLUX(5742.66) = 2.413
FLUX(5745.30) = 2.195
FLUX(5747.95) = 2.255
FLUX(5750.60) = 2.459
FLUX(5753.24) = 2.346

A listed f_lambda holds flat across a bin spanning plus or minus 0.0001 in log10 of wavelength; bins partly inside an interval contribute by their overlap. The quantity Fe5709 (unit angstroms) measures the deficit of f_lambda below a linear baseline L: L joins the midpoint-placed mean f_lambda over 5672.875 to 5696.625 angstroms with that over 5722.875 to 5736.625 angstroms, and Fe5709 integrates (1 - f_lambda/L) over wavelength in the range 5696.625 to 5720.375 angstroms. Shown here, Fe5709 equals 2.7 angstroms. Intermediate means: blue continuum 2.17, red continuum 2.39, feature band 2.03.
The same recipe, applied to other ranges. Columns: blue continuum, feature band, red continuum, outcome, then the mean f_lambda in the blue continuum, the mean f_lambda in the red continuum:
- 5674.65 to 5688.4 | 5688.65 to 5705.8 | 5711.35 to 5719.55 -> 1.57 angstroms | 2.29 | 2.19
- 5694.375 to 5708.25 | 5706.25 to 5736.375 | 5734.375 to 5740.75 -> -1.83 angstroms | 2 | 2.18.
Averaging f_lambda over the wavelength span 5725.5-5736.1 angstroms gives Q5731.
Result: 2.42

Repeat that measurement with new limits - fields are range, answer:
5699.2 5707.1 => 2.06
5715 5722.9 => 2.24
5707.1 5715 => 1.93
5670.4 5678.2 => 2.01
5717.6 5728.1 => 2.34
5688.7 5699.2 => 2.04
